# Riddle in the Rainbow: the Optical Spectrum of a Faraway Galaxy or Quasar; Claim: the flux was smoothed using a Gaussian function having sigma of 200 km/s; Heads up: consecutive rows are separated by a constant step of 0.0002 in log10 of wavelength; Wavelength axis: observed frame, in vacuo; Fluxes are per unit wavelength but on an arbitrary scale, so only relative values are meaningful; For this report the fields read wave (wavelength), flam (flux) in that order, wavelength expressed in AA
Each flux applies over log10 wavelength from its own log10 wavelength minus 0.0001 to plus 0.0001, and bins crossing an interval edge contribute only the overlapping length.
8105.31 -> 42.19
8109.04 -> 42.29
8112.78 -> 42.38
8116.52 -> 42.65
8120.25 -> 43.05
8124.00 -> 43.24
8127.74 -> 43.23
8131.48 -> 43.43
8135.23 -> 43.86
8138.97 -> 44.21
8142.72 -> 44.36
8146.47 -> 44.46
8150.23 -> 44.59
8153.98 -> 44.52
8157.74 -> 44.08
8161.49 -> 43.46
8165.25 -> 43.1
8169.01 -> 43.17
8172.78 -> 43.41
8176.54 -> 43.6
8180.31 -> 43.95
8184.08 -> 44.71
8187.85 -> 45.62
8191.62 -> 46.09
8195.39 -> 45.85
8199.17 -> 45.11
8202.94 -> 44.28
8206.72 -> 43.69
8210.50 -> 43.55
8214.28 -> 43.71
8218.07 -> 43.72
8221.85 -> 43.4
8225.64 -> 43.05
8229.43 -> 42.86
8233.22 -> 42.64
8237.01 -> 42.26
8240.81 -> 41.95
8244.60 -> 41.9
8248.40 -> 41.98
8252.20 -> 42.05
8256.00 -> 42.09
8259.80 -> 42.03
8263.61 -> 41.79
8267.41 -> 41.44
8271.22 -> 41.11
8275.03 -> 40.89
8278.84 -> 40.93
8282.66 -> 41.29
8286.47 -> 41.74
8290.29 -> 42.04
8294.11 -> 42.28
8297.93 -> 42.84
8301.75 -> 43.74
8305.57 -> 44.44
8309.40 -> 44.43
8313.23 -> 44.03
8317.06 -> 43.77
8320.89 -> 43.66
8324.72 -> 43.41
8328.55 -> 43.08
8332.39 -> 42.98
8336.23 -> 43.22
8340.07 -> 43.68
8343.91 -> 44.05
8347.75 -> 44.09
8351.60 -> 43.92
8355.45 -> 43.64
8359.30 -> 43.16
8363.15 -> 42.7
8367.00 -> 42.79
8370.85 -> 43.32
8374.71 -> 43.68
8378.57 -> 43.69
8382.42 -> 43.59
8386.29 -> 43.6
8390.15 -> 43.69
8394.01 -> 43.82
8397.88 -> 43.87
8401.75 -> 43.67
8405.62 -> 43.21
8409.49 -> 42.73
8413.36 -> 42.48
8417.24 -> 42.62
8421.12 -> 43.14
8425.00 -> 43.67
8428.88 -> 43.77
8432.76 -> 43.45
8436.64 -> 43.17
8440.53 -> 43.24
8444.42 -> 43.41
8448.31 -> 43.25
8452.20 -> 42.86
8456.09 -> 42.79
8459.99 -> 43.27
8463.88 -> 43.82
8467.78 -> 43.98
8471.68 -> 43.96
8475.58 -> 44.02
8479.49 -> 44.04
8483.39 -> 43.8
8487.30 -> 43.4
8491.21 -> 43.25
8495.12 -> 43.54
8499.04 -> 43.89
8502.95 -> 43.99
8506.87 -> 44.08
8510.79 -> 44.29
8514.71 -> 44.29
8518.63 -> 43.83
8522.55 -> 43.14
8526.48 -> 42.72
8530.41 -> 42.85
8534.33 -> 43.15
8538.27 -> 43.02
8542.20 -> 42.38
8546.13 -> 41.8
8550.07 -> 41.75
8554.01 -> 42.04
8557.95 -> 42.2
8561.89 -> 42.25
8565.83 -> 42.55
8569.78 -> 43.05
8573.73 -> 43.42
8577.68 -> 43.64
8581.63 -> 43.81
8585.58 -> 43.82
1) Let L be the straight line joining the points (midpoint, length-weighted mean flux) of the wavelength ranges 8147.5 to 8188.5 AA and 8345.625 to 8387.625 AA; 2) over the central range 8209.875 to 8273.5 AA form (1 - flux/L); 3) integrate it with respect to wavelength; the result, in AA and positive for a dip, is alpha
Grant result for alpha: 2.0 AA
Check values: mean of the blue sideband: 44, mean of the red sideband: 43.5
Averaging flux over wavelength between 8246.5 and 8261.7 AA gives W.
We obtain 42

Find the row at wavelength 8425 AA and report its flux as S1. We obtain 43.67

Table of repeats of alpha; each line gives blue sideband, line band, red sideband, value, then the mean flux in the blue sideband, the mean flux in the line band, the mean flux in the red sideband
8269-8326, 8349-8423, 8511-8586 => -1.0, 42.7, 43.3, 42.9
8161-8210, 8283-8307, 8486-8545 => 0.7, 44.3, 42.7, 43.4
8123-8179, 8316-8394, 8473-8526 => 0.5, 43.8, 43.5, 43.8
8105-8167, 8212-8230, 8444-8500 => 0.1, 43.5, 43.4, 43.5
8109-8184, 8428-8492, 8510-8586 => -0.6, 43.6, 43.5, 43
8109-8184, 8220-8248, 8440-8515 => 0.7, 43.6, 42.5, 43.7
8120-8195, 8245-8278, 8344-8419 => 1.6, 44.1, 41.7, 43.4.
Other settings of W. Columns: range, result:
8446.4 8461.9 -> 43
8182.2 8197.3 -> 45.6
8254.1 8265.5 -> 42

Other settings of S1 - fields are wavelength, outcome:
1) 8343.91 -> 44.05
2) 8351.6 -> 43.92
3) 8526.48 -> 42.72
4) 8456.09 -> 42.79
